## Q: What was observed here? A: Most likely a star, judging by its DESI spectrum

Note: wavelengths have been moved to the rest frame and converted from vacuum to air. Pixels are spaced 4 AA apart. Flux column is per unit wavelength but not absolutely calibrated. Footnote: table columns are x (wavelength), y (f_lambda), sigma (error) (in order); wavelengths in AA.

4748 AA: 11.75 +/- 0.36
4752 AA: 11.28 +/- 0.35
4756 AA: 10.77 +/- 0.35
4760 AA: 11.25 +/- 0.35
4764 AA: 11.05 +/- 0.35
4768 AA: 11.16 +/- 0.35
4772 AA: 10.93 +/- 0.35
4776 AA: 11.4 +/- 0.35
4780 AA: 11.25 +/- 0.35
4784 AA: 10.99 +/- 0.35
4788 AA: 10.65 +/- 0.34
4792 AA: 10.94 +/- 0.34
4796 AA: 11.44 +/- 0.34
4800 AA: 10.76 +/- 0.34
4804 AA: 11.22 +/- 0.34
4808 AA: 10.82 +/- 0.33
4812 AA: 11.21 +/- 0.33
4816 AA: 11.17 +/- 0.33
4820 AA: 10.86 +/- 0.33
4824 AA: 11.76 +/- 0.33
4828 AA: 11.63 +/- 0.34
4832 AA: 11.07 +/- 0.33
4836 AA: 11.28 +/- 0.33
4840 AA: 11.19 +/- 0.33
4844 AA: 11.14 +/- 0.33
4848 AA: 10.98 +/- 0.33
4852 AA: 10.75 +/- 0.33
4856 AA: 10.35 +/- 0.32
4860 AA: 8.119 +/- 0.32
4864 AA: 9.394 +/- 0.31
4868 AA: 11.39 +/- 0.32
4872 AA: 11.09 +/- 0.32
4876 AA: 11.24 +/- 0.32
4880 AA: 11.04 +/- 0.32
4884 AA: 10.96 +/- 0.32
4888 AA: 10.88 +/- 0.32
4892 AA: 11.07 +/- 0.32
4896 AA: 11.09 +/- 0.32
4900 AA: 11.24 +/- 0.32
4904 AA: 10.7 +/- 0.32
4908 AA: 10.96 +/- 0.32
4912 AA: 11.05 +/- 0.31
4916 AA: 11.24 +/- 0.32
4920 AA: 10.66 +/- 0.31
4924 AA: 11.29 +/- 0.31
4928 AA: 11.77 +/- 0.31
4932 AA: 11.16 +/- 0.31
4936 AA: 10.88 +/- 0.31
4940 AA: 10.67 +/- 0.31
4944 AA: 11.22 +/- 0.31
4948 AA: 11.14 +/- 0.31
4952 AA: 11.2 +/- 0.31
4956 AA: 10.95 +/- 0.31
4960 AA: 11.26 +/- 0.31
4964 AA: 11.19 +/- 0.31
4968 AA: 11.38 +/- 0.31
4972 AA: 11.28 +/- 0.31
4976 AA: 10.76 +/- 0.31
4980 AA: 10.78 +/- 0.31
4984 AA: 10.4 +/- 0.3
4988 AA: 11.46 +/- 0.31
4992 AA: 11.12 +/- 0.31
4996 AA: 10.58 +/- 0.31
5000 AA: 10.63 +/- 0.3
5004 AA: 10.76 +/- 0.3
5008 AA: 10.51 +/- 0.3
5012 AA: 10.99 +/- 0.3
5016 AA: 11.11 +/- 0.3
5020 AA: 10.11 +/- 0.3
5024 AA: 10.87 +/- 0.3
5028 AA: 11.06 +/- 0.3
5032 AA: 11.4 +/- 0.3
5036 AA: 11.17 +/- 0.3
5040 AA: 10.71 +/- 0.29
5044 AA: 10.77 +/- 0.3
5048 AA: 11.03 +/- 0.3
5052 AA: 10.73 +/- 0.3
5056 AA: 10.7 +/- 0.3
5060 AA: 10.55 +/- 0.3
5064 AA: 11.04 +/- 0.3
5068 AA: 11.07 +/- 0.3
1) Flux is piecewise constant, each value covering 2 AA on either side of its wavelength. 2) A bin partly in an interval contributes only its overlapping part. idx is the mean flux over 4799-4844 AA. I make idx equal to 11.2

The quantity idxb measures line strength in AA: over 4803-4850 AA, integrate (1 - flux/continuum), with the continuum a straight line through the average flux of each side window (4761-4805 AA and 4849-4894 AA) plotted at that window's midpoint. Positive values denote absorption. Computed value -1.58 AA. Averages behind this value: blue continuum 11.1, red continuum 10.6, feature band 11.2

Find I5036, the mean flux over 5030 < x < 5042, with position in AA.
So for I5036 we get 11.1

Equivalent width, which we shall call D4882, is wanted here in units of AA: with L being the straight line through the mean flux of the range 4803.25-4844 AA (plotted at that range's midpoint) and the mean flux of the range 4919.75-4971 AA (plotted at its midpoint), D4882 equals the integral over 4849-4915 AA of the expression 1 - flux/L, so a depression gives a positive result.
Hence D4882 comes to 2.8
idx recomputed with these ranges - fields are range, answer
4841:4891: 10.6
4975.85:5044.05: 10.8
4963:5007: 10.9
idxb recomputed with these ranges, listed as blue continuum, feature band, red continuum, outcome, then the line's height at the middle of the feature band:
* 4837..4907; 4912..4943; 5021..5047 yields -0.78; 10.8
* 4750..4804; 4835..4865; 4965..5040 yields 1.67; 11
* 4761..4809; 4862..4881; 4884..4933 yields 0.44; 11.1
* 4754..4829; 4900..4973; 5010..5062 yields -0.99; 11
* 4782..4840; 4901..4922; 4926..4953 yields 0.39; 11.1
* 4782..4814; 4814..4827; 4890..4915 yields -0.33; 11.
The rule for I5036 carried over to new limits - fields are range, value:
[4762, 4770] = 11.1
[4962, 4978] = 11.2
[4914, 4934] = 11.2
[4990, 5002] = 10.8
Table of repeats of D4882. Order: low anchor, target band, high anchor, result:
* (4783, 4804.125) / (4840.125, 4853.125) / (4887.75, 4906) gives -0.01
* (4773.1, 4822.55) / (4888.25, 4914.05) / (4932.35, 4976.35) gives 0.18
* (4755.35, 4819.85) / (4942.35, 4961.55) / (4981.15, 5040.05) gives -0.41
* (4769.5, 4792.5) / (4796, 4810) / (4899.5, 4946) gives 0.04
